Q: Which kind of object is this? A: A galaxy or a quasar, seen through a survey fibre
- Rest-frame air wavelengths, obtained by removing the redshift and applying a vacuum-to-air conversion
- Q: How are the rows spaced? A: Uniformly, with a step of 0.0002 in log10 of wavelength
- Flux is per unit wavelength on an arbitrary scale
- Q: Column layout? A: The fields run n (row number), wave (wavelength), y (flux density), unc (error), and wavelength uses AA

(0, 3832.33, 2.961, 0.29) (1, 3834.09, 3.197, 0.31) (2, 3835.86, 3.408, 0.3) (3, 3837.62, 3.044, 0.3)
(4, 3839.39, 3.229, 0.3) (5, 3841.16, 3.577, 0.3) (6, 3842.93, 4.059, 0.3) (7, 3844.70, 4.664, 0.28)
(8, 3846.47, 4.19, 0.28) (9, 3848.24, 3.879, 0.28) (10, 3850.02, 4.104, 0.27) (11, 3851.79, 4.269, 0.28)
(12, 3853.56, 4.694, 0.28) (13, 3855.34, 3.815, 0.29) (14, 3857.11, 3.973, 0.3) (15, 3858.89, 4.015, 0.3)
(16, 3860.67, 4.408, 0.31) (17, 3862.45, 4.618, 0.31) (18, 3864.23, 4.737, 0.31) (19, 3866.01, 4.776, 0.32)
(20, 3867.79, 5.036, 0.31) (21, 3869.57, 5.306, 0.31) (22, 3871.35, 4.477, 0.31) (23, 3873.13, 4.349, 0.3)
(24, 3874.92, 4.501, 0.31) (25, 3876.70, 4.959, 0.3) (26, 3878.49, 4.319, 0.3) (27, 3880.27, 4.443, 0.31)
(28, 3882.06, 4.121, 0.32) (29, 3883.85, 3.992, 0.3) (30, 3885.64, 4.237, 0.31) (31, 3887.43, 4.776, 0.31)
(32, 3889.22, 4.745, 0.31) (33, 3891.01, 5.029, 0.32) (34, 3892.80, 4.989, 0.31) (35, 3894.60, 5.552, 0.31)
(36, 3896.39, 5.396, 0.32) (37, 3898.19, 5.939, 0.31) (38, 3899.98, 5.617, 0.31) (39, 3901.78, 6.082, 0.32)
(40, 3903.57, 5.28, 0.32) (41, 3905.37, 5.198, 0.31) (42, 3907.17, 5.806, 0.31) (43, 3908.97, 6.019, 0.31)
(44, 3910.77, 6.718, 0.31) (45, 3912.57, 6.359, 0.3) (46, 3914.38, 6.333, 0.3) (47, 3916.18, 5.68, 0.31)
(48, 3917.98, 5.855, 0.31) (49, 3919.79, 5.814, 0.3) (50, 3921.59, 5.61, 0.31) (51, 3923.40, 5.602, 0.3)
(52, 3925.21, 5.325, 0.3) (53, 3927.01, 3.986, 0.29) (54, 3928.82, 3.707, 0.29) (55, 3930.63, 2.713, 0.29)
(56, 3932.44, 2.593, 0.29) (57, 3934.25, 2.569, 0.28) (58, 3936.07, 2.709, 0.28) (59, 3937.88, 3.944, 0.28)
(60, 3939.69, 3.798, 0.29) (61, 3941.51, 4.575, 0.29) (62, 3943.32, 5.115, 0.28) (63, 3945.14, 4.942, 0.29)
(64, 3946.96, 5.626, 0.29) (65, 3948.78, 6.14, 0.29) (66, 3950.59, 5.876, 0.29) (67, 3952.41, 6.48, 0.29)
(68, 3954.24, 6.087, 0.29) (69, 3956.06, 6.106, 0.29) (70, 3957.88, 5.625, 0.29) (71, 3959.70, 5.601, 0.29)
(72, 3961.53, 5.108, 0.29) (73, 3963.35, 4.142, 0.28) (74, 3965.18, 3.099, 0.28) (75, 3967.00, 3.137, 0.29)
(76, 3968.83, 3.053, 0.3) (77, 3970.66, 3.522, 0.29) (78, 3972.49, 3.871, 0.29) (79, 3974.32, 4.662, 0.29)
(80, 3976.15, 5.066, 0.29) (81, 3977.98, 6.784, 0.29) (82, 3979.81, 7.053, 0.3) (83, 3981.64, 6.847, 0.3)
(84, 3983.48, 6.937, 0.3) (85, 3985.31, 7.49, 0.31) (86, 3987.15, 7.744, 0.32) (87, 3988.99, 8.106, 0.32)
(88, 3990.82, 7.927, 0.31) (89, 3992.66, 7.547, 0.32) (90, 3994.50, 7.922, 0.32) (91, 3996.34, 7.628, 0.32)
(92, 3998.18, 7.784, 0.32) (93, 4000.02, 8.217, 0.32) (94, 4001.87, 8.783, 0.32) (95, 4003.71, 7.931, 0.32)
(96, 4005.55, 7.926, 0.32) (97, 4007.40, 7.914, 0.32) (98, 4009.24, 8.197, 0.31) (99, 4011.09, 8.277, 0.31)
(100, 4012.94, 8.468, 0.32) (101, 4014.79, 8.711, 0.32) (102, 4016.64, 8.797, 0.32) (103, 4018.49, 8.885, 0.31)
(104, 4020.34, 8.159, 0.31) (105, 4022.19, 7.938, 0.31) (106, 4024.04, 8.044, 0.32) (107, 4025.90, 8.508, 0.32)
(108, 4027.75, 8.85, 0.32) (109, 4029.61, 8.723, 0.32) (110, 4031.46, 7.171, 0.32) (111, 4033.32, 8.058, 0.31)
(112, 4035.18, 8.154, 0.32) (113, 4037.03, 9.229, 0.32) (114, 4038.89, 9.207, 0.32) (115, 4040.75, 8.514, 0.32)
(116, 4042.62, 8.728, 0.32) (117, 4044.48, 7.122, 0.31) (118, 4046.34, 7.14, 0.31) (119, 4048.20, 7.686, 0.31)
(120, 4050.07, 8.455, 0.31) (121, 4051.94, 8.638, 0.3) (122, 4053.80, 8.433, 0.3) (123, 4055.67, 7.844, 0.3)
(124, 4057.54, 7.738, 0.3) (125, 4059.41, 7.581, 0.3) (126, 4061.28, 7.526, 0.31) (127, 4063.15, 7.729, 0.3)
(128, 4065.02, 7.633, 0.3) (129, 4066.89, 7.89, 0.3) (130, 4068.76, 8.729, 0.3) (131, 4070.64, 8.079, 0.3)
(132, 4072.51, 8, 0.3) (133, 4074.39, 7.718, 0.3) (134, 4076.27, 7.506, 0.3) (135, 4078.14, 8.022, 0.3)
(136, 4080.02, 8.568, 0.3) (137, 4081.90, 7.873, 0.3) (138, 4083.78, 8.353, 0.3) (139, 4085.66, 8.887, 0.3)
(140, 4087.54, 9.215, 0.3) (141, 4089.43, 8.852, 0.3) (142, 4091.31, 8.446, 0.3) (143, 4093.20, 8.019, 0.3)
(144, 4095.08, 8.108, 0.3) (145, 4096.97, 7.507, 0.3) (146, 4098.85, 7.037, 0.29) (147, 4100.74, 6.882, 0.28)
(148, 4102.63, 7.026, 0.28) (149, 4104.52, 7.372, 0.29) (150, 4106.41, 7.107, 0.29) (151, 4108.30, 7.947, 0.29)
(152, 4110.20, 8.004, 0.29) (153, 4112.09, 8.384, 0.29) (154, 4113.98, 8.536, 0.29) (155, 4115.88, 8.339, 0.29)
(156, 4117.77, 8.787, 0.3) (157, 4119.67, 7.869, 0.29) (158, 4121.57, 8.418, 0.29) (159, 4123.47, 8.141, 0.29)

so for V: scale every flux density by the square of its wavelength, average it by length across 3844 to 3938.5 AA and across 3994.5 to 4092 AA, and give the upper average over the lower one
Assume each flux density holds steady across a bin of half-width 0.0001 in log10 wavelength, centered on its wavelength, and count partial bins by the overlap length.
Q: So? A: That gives 1.86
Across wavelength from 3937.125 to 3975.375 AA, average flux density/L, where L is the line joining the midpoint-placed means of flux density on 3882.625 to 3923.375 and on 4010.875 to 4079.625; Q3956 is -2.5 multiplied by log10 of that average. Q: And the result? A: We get 0.33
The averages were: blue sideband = 5.49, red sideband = 8.16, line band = 4.79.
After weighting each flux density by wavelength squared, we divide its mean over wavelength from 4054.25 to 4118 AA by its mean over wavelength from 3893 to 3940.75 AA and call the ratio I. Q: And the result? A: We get 1.7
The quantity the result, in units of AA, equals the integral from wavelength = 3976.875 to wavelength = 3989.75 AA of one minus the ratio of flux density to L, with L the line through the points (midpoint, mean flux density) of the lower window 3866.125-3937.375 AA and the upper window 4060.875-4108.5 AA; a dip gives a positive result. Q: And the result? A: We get -2.0 AA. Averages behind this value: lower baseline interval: 4.91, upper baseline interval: 7.93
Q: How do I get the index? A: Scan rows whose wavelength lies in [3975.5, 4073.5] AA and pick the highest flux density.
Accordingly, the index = 9.229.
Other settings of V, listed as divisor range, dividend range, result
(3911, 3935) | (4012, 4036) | 1.81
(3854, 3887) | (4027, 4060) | 2.00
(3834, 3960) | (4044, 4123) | 1.83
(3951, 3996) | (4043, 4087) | 1.43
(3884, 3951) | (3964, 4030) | 1.49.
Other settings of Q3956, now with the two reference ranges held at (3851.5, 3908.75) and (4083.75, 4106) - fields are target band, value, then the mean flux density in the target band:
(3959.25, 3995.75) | 0.08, 5.8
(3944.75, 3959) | -0.01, 5.89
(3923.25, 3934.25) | 0.41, 3.76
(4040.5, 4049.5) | -0.09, 7.81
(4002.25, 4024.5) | -0.22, 8.29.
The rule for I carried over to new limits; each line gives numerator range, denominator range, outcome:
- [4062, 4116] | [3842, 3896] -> 1.98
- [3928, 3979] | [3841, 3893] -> 1.07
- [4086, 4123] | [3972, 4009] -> 1.16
